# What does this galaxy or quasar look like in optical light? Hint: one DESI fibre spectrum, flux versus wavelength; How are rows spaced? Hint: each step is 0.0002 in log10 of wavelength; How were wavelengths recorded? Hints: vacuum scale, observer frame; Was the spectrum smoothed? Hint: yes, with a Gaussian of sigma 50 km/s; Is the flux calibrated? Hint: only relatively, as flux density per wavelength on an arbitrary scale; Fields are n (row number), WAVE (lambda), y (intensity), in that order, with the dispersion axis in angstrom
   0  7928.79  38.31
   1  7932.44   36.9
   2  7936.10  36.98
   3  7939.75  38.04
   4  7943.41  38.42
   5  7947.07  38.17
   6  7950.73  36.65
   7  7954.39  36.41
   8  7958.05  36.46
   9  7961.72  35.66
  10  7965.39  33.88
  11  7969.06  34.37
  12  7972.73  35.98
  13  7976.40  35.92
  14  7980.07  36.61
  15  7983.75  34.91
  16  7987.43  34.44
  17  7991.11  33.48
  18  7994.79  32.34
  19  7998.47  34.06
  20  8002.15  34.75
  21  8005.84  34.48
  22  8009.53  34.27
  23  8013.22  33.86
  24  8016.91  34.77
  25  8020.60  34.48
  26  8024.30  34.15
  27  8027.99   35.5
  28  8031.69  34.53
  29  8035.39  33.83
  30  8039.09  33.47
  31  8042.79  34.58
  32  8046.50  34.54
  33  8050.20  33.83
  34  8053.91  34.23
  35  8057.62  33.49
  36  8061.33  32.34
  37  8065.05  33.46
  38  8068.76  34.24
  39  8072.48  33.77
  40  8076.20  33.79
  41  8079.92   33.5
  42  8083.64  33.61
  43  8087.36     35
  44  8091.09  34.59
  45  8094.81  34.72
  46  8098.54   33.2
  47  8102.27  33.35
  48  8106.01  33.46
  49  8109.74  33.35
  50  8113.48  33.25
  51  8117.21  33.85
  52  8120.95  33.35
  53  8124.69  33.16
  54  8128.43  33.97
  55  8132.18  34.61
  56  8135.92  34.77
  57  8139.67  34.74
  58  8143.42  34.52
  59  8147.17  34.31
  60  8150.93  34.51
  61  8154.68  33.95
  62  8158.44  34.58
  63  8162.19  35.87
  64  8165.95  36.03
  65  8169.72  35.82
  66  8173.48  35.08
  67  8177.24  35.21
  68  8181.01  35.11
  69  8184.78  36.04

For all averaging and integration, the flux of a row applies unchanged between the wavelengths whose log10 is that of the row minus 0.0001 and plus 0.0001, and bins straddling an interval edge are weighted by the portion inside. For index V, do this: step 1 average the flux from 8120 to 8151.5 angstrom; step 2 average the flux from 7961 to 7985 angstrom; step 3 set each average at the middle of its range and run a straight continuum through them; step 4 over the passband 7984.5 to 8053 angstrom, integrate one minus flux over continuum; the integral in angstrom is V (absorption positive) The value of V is 1.6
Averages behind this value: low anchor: 35.3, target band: 34.2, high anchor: 34.2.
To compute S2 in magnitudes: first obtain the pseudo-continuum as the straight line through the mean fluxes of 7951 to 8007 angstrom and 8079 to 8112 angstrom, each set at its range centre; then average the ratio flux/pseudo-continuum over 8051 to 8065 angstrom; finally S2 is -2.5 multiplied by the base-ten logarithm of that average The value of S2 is 0.03 mag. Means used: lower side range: 35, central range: 33.4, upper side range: 33.9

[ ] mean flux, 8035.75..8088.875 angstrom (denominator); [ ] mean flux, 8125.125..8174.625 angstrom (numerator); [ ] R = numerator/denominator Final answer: 1.03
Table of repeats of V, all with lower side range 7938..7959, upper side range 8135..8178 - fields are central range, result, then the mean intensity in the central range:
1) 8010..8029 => 1.1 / 34.5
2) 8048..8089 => 2.5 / 33.8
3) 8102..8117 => 0.9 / 33.4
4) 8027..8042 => 0.9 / 34.3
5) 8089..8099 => 0.4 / 34.3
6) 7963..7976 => 0.8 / 34.9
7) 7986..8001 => 1.3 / 33.6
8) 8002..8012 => 0.6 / 34.4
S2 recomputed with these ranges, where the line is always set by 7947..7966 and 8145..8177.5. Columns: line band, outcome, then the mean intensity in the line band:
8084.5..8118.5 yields 0.05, 33.9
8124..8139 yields 0.03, 34.3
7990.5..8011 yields 0.06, 33.9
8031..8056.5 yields 0.05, 34.1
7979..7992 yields 0.04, 34.8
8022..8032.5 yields 0.03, 34.7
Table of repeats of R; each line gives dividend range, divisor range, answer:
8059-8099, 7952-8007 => 0.97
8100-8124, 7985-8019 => 0.98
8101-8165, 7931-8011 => 0.96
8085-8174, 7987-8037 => 1.00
